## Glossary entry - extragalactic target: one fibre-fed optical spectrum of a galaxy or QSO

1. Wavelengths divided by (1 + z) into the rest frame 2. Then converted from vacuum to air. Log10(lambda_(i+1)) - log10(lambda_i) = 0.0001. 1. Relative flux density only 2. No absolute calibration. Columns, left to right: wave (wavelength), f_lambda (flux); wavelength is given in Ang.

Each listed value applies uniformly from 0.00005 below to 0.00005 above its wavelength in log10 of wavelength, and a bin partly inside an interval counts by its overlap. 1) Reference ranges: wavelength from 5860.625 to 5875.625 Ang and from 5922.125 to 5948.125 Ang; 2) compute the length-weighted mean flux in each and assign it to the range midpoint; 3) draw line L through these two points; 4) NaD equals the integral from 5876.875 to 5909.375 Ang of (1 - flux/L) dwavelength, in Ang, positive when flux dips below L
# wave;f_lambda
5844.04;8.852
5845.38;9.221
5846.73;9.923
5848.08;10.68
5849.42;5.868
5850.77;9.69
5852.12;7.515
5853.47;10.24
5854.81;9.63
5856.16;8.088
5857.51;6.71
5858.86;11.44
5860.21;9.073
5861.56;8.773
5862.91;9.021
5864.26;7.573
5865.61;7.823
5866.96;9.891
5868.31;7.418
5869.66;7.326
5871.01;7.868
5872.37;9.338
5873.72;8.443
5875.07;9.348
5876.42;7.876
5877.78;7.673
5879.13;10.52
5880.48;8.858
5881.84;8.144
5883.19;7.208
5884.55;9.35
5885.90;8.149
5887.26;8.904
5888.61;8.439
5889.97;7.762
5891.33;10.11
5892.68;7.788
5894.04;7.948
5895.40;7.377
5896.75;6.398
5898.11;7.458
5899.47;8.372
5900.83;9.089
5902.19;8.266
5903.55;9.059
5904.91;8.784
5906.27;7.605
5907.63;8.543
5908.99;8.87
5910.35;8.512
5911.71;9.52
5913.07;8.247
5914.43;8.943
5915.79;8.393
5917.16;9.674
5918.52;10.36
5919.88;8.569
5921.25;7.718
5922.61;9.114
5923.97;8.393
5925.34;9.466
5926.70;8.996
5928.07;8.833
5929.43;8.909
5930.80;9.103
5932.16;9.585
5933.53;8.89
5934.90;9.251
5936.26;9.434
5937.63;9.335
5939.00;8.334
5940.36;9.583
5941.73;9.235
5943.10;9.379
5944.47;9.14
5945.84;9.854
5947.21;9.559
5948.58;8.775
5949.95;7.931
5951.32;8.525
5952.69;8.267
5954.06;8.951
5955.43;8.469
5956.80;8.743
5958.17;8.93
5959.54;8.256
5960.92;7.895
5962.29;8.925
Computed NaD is 1.3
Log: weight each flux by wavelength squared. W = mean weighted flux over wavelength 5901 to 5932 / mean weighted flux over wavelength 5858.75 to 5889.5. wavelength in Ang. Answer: 1.0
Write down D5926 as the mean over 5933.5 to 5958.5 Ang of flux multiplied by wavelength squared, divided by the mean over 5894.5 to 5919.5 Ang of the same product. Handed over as 1.1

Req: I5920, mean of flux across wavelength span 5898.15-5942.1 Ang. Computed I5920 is 8.88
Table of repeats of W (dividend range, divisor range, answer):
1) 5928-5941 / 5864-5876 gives 1.12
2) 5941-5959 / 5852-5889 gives 1.06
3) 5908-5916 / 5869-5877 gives 1.06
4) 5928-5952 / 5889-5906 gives 1.13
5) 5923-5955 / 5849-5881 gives 1.08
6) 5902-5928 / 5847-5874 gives 1.04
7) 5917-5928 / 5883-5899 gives 1.12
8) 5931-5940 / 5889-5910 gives 1.13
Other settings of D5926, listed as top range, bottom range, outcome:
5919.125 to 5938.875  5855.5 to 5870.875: 1.08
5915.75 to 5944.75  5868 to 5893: 1.09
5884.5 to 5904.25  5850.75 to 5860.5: 0.93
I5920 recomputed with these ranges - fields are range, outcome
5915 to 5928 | 8.95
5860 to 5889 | 8.49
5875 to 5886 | 8.55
